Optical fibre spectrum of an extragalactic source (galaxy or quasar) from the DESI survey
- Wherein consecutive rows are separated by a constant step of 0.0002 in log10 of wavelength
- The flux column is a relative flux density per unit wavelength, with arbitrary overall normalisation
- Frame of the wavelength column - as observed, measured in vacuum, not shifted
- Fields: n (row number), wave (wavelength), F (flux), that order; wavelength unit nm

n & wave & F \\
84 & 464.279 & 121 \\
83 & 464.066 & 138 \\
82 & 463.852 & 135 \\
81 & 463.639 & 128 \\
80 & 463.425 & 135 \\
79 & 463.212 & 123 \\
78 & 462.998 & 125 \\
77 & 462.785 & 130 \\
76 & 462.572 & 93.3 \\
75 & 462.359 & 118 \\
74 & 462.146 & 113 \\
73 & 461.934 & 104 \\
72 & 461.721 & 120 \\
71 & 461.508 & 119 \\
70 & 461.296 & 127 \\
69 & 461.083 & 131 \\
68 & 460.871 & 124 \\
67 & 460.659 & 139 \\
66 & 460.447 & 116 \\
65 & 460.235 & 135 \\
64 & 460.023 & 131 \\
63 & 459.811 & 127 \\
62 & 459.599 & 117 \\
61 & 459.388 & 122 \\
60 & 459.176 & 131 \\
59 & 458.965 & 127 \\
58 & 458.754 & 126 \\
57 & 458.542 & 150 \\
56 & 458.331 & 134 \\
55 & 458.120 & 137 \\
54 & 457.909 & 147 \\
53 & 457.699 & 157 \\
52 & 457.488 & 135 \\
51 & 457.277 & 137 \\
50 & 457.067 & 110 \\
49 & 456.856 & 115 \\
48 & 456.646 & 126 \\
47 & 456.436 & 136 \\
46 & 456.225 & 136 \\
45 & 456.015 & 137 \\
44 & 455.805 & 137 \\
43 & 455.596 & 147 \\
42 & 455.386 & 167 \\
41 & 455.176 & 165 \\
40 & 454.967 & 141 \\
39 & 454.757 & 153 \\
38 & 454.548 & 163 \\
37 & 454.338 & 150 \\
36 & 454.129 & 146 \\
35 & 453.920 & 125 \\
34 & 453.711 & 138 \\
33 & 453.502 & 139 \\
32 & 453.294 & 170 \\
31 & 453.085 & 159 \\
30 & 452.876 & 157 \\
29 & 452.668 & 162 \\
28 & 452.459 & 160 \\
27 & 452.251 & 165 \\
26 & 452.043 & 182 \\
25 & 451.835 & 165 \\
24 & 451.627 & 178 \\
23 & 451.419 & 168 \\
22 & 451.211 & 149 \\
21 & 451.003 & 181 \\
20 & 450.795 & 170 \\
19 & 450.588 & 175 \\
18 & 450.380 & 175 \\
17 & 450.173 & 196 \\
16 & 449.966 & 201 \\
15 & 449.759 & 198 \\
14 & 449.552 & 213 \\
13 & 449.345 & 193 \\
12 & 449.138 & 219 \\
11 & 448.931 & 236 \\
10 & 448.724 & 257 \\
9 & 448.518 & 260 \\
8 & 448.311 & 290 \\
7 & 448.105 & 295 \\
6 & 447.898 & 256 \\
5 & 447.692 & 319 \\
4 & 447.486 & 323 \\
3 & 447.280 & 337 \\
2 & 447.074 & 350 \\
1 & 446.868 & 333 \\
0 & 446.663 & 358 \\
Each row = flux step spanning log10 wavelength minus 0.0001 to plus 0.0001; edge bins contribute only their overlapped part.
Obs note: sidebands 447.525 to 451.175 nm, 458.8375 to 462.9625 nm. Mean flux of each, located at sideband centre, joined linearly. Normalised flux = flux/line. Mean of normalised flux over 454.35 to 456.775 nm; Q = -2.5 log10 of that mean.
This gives 0.168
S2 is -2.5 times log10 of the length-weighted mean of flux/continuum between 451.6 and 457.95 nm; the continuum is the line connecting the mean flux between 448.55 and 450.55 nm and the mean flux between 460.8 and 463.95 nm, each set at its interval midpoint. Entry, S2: 0.176 mag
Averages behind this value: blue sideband 210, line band 148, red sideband 122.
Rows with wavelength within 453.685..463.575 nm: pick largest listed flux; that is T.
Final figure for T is 167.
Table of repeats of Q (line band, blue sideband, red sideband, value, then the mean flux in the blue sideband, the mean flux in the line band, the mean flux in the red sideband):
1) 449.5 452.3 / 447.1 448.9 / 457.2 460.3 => 0.36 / 292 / 179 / 134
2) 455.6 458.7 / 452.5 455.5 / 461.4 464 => 0.04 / 153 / 136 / 121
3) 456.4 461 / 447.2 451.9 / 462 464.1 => 0.18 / 224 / 131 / 123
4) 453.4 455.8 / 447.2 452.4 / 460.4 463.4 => 0.21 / 219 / 148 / 121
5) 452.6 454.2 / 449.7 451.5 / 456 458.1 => 0.07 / 179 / 149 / 134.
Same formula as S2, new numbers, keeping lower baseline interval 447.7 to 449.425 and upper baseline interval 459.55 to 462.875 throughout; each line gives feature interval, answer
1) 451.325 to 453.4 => 0.28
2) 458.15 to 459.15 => 0.11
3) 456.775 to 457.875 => 0.22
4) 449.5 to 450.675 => 0.24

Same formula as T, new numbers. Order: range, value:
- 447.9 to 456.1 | 295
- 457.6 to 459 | 157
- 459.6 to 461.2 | 139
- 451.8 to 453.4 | 182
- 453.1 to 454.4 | 170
